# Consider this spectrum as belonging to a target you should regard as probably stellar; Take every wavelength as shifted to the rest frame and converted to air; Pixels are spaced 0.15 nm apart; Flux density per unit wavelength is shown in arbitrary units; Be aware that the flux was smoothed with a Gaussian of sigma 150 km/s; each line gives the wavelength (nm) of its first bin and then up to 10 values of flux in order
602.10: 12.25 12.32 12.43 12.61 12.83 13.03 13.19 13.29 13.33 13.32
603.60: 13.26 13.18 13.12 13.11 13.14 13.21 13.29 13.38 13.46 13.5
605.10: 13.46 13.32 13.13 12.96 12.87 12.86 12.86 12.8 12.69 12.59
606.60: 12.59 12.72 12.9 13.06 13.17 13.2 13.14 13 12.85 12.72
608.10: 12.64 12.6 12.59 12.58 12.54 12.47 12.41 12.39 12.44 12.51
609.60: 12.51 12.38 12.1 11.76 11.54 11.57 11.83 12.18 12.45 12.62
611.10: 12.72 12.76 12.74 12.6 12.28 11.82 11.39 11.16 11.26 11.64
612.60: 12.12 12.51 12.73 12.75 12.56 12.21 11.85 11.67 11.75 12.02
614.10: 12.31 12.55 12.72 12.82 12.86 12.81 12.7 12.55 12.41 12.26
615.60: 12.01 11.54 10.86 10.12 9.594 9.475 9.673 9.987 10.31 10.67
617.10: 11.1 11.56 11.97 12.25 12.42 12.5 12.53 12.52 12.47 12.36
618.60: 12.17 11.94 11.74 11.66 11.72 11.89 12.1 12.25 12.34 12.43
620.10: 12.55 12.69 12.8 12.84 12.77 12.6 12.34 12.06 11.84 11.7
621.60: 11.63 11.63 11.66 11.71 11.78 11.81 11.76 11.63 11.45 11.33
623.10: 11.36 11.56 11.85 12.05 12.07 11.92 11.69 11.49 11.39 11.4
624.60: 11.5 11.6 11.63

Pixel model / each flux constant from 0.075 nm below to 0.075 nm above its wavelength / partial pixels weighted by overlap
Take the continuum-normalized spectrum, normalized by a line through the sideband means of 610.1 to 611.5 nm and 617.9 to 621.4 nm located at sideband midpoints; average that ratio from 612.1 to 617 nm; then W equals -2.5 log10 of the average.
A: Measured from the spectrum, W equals 0.05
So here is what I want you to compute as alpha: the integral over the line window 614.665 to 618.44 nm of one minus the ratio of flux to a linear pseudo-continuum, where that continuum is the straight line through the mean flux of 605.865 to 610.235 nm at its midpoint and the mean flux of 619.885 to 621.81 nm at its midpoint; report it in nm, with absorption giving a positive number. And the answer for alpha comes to 0.26 nm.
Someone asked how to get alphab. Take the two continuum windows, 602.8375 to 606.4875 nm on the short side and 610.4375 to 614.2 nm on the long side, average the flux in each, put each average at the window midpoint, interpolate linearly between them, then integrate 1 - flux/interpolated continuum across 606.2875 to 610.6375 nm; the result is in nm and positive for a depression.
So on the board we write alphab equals 0.04 nm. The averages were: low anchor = 13.1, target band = 12.5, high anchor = 12.2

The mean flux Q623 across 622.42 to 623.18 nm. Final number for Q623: 11.5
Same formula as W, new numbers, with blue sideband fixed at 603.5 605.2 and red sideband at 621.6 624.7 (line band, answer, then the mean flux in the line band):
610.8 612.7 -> 0.047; 12.1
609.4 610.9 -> 0.061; 12.1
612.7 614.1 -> 0.024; 12.2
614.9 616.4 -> 0.082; 11.4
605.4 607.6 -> 0.017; 12.9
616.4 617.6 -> 0.123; 10.9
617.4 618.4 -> -0.027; 12.4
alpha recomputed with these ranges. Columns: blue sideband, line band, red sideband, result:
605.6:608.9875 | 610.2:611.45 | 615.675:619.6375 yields 0.00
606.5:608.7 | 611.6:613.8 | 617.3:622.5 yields 0.10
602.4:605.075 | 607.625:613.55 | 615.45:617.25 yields -0.26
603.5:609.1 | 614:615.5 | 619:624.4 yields -0.02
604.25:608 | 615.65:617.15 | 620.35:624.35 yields 0.24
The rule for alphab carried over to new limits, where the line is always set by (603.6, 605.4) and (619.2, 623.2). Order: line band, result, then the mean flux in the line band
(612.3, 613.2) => 0.03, 12.3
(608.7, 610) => 0.05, 12.4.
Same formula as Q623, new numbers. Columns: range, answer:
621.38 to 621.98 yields 11.7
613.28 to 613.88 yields 11.9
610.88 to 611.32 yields 12.7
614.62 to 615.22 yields 12.7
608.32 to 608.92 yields 12.5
